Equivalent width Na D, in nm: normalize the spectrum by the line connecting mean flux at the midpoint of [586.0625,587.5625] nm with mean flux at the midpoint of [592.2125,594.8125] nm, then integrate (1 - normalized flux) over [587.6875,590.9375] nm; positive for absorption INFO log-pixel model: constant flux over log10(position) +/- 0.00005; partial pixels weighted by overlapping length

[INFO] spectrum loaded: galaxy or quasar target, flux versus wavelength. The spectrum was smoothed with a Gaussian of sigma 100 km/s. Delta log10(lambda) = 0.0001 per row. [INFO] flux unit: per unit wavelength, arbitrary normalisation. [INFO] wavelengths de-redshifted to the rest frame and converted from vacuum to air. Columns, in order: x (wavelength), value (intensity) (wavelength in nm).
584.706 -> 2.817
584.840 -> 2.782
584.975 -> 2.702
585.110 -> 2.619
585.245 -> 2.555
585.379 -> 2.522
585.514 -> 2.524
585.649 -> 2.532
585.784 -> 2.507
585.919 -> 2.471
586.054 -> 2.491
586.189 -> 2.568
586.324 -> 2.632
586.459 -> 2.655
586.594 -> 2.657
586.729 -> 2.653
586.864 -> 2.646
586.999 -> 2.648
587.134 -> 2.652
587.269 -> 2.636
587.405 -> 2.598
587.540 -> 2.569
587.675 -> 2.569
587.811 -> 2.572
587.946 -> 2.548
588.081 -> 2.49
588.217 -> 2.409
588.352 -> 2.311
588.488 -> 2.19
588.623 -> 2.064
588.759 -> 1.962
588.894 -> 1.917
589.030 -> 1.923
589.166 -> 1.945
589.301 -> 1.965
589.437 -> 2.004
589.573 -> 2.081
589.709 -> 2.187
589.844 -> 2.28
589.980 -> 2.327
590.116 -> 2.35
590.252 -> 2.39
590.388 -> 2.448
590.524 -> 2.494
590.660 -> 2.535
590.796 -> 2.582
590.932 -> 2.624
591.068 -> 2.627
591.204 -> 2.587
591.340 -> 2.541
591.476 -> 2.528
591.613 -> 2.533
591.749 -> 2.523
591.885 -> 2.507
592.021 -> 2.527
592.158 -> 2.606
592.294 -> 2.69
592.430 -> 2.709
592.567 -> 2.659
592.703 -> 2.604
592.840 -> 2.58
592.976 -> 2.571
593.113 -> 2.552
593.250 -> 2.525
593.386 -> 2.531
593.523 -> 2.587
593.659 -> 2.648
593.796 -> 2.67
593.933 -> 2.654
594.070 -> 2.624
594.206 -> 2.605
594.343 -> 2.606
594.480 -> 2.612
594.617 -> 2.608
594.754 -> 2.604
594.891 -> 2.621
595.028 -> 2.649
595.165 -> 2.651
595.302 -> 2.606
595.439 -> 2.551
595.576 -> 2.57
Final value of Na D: 0.43 nm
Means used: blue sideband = 2.63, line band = 2.27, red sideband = 2.61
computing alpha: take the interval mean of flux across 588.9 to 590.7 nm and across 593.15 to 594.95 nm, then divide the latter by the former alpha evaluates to 1.2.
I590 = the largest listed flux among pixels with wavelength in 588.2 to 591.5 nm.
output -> 2.627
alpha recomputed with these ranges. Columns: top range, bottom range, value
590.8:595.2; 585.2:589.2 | 1.06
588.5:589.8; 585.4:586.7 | 0.79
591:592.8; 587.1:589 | 1.09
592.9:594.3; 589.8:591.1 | 1.05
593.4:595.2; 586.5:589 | 1.07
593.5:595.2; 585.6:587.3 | 1.01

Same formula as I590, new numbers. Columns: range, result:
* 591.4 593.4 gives 2.709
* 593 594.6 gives 2.67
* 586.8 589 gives 2.652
